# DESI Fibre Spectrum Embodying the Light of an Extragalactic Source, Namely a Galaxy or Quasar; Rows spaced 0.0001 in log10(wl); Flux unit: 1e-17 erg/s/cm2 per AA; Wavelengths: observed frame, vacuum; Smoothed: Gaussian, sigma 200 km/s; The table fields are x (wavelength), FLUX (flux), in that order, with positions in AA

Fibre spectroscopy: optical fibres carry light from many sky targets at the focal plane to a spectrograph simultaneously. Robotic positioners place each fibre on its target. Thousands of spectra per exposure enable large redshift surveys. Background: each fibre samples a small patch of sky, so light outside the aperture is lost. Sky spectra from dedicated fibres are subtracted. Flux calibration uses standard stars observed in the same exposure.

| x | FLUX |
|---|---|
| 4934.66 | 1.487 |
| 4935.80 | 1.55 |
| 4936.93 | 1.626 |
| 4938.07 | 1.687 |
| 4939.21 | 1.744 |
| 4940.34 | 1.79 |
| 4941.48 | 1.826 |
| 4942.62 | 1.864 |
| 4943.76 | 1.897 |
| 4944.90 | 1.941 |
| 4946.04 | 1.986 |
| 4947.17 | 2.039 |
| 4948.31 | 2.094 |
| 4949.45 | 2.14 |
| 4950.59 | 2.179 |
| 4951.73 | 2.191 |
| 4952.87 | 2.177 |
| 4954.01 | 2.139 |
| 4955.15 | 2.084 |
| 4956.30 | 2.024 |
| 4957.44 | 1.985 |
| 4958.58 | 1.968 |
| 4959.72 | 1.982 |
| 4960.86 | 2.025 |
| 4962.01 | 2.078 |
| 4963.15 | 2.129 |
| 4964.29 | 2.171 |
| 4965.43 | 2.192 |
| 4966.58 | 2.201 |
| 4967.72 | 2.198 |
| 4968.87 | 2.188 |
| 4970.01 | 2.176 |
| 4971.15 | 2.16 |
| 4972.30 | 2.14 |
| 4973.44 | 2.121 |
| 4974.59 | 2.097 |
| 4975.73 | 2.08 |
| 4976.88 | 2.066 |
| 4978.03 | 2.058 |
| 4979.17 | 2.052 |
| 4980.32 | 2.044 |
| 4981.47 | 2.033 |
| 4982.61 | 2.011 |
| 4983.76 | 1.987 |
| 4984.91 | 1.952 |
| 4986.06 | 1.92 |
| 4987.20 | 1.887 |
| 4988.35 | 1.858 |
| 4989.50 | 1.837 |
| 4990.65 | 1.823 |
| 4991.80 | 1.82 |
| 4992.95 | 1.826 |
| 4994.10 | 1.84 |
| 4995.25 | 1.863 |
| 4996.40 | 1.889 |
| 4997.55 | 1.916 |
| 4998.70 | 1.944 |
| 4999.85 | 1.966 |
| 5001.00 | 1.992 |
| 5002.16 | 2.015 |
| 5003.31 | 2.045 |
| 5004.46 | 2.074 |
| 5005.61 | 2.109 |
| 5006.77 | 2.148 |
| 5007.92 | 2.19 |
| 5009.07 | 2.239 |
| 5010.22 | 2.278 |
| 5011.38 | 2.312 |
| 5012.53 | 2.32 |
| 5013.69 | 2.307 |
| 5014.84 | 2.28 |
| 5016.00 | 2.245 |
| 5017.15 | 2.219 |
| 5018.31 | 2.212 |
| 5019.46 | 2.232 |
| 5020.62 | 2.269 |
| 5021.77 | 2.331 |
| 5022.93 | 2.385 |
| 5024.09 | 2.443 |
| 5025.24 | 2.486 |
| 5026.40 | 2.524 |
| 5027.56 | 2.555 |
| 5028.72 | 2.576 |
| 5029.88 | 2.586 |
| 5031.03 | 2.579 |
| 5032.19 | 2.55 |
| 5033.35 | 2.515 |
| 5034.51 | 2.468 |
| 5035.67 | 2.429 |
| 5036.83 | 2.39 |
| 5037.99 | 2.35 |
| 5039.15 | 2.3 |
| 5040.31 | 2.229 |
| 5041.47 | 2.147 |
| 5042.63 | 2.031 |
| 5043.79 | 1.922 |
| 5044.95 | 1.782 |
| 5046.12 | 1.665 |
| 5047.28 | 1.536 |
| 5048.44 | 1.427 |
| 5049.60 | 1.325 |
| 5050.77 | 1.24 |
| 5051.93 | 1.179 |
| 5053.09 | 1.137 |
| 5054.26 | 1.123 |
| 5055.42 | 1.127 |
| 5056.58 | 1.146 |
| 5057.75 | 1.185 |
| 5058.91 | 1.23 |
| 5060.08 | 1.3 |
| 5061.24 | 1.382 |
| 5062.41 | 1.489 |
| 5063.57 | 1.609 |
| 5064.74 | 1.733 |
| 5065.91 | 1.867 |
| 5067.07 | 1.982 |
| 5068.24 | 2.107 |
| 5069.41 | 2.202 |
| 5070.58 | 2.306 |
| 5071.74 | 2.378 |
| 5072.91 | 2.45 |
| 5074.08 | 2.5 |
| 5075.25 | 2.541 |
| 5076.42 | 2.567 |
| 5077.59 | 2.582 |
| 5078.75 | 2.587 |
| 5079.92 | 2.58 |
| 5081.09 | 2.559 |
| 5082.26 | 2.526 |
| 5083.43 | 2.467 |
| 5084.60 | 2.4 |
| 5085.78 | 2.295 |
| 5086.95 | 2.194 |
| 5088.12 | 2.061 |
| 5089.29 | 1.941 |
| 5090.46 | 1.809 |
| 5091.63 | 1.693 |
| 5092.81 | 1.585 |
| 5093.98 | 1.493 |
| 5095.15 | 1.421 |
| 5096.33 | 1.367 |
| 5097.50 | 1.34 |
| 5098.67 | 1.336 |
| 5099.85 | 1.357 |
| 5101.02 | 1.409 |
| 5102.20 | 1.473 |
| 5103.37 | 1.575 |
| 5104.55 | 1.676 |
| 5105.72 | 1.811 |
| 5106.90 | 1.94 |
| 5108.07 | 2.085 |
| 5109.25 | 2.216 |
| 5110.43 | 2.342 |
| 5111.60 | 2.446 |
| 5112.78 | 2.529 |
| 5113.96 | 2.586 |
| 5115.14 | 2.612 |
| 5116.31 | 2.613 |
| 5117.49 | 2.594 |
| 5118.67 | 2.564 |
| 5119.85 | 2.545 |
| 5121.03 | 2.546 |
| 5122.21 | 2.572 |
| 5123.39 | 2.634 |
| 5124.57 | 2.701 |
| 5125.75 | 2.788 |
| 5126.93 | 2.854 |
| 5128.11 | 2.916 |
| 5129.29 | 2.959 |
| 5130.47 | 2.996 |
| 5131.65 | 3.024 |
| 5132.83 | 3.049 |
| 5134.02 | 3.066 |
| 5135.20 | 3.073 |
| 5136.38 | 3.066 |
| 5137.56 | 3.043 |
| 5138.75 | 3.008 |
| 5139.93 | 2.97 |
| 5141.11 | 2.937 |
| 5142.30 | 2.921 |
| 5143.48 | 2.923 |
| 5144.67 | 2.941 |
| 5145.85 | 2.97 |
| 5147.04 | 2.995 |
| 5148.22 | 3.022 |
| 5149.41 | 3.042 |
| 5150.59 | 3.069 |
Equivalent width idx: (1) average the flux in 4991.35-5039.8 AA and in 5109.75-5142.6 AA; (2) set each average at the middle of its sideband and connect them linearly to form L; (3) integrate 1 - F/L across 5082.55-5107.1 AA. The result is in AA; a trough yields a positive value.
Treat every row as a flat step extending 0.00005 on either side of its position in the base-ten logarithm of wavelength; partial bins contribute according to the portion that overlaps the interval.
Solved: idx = 8.16 AA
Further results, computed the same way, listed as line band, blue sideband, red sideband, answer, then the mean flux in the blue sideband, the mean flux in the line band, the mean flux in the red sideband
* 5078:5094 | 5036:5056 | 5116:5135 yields 0.4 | 1.71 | 2.18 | 2.78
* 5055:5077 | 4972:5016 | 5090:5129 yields 2.4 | 2.04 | 1.85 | 2.11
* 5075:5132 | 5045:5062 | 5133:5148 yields 0.4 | 1.3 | 2.23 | 2.99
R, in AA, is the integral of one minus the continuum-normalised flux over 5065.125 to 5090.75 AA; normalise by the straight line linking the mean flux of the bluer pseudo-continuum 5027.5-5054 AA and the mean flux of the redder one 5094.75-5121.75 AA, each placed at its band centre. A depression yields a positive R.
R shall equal -3.7 AA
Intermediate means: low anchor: 2.02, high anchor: 2.02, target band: 2.32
